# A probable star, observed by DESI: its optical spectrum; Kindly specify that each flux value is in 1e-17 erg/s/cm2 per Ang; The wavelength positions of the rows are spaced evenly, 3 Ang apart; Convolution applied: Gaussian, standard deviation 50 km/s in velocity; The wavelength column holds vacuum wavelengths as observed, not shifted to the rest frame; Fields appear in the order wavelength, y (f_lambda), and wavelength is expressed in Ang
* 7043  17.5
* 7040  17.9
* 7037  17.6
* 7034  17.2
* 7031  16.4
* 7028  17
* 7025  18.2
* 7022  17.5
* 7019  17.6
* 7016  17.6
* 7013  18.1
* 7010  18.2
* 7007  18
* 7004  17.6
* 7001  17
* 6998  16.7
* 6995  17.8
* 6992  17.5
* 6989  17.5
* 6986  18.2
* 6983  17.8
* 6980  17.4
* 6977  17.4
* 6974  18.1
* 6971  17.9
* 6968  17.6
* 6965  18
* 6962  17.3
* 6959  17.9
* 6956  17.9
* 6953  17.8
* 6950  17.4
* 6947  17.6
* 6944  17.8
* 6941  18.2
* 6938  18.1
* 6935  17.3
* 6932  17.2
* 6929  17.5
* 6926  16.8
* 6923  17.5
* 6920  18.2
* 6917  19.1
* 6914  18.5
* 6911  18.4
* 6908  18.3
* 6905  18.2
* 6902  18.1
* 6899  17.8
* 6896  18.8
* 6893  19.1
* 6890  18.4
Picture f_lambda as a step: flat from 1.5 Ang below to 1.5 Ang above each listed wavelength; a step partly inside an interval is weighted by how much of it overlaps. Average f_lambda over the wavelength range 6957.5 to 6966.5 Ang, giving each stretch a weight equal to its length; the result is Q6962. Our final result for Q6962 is 17.7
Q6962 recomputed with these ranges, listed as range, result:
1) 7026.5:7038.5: 17.1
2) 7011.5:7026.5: 17.8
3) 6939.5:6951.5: 17.8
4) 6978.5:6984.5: 17.6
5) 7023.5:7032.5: 17.2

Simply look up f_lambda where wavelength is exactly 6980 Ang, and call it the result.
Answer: 17.4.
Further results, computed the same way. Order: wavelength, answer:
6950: 17.4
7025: 18.2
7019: 17.6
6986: 18.2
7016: 17.6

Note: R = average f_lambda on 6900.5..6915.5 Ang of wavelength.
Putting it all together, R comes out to 18.3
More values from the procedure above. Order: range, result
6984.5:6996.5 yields 17.8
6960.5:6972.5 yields 17.7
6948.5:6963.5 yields 17.7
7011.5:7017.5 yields 17.9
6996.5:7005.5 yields 17.1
